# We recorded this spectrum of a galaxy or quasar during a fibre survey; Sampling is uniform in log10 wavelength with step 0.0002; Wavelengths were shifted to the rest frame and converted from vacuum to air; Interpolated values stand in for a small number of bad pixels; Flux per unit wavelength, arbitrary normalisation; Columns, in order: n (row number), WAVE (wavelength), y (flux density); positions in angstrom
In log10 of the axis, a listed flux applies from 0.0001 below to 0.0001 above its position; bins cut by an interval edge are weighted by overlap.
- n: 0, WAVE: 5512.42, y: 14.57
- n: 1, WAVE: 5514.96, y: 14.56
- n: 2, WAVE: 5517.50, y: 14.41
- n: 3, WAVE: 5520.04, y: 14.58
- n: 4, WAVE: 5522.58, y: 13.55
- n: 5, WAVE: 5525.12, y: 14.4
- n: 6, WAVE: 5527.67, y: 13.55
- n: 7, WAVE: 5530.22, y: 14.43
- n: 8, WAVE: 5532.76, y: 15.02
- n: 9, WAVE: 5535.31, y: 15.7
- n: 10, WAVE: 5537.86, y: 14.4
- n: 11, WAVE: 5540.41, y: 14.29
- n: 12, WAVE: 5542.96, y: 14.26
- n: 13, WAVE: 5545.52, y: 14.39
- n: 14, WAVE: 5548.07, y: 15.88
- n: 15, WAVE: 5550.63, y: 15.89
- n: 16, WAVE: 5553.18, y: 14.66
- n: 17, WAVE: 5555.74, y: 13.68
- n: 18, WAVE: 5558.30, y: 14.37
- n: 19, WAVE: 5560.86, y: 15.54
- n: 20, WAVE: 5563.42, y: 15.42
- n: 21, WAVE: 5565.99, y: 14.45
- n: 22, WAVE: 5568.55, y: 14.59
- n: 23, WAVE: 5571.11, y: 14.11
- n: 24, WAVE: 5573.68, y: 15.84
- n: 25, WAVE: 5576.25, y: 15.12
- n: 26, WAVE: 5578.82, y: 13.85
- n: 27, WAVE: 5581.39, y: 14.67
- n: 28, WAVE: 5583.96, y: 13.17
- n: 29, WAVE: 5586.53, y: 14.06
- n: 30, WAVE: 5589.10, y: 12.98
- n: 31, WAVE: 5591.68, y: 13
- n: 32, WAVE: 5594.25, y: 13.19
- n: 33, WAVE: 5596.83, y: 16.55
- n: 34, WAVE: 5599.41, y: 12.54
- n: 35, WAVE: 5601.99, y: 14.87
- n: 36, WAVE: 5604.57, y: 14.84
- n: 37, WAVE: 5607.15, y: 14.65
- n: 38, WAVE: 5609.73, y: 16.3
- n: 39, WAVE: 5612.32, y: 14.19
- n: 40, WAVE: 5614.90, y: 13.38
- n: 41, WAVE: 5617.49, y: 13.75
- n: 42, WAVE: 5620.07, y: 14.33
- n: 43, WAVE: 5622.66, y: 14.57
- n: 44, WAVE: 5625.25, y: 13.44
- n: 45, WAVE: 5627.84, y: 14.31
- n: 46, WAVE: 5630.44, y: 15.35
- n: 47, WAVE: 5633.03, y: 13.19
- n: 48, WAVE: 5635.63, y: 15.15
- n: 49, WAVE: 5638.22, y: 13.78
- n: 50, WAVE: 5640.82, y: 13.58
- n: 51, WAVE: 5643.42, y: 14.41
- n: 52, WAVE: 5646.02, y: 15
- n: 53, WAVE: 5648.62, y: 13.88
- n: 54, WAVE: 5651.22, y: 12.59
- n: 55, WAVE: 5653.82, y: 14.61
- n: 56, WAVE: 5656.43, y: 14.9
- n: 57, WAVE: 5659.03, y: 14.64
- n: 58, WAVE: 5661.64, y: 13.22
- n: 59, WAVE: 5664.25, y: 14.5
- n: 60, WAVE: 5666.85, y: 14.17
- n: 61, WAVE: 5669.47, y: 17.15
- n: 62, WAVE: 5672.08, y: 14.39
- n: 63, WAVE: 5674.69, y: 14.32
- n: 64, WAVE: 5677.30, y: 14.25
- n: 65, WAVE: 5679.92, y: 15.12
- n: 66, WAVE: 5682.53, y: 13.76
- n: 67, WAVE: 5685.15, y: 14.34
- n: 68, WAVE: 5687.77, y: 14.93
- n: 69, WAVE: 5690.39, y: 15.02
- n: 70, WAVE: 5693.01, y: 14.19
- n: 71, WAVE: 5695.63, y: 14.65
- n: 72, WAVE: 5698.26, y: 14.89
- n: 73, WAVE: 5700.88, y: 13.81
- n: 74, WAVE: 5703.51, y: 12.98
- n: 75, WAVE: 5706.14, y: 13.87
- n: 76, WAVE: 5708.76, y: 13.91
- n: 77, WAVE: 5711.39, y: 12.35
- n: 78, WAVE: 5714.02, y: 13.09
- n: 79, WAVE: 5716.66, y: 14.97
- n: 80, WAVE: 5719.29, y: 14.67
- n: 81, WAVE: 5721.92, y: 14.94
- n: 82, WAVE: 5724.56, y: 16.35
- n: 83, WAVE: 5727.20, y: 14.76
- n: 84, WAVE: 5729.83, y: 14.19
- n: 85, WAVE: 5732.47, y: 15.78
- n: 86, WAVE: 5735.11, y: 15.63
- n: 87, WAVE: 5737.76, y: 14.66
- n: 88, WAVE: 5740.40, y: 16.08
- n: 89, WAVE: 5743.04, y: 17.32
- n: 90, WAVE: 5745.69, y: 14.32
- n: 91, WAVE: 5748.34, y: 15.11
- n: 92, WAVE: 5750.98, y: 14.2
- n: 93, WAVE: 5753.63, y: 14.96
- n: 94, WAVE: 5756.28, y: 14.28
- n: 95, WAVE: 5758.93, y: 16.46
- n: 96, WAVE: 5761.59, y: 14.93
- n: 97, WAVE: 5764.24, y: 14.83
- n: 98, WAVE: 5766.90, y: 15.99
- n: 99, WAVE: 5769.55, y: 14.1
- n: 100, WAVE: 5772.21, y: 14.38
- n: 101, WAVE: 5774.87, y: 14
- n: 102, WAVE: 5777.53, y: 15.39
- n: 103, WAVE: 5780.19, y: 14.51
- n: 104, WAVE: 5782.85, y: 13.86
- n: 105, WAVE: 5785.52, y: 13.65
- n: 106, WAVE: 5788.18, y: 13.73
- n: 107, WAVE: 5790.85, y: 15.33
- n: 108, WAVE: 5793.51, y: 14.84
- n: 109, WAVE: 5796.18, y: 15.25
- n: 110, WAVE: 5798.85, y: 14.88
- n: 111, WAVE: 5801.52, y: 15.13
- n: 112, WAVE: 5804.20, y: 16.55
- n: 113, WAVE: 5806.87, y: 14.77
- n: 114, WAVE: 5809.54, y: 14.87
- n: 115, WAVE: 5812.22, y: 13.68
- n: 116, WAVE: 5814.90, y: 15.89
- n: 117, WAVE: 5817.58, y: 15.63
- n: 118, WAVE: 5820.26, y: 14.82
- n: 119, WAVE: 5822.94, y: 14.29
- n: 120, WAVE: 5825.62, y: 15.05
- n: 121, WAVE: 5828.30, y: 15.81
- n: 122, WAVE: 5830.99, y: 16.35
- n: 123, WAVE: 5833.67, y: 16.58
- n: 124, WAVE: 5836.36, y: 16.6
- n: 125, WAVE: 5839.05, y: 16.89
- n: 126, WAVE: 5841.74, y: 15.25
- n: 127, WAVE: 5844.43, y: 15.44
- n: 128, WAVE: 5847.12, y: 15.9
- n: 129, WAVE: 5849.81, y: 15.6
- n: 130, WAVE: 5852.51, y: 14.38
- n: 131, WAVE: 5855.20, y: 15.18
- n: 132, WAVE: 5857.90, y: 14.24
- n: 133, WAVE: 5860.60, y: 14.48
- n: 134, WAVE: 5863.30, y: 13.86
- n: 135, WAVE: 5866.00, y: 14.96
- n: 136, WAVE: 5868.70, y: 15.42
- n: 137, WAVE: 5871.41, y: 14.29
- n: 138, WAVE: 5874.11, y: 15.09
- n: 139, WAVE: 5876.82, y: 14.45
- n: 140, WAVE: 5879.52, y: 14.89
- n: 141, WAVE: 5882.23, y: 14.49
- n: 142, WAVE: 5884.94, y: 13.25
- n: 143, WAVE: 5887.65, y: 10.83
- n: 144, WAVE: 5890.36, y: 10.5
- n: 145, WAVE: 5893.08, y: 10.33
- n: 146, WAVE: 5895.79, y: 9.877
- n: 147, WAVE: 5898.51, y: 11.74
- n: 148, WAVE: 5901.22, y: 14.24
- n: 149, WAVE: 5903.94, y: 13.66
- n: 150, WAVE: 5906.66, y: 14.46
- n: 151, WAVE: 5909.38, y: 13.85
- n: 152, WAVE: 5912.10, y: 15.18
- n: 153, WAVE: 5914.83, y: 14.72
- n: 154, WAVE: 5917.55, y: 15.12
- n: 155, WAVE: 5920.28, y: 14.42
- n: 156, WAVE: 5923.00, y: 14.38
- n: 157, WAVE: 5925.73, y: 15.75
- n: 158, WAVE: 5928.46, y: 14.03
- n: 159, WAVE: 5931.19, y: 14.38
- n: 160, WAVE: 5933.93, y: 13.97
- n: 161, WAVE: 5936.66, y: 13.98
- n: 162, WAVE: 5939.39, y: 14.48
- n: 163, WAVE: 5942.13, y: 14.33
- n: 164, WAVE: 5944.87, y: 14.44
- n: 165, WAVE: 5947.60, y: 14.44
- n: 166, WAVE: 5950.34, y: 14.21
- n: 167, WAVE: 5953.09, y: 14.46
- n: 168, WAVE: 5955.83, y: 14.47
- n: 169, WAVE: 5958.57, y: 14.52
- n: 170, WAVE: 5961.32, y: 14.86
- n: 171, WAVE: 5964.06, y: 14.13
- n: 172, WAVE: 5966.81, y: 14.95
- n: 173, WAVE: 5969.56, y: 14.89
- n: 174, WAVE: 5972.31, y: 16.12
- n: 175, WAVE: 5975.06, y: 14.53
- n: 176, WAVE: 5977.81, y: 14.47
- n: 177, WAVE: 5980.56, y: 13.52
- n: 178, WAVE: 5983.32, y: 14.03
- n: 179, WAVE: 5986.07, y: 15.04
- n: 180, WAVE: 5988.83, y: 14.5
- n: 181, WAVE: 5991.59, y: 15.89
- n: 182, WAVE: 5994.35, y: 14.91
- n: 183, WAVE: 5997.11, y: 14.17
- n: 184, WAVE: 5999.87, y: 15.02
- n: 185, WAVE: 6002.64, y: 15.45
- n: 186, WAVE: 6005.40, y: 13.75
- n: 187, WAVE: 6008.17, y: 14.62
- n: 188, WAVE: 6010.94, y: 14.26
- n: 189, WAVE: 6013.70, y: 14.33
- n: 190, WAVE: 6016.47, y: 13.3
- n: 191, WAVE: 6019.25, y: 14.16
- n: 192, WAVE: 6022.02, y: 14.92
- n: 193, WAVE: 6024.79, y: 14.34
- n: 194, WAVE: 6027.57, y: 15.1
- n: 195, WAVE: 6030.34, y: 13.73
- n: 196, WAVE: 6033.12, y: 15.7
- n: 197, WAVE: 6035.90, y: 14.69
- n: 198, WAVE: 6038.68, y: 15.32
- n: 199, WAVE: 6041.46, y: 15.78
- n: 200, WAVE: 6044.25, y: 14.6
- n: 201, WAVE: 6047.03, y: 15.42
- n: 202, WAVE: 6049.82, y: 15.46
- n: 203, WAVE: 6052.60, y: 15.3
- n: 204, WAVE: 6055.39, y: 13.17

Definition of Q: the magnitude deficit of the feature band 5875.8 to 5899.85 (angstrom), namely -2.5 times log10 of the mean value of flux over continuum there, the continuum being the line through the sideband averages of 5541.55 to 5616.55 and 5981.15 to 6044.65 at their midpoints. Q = 0.19 mag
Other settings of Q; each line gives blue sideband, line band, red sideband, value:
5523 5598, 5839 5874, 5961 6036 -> -0.031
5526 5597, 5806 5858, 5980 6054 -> -0.055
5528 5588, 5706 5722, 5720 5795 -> 0.073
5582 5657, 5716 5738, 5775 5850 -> -0.028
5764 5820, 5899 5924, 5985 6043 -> 0.030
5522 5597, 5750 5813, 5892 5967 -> -0.042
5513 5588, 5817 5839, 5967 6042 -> -0.077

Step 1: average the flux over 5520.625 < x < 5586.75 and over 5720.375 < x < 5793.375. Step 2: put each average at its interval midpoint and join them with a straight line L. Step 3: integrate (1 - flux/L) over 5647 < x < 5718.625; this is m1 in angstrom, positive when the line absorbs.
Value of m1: 2.8 angstrom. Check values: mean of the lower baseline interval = 14.6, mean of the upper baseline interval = 15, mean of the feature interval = 14.2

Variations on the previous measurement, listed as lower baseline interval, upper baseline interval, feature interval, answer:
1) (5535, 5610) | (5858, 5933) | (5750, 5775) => -1.3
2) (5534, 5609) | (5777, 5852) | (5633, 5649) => 0.5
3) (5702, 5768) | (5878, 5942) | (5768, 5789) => 0.4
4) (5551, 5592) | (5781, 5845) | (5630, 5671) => 0.9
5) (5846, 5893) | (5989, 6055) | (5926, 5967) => 0.1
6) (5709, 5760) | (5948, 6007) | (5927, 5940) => 0.5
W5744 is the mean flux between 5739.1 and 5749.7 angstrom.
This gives 15.7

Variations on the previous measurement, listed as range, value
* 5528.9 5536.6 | 15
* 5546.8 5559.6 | 14.9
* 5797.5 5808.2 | 15.3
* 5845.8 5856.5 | 15.3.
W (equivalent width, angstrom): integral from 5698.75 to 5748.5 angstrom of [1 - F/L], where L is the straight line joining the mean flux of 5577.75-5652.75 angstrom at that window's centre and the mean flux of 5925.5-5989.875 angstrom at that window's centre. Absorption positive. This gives -1.5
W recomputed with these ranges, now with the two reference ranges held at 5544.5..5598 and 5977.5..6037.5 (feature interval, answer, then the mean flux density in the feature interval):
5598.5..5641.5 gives 0.79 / 14.3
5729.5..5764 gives -1.66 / 15.2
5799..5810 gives -0.59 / 15.3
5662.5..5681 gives -0.33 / 14.8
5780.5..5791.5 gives 0.33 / 14.1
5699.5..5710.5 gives 0.71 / 13.6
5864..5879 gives -0.27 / 14.8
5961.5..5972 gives -0.20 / 14.8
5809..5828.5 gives -0.56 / 15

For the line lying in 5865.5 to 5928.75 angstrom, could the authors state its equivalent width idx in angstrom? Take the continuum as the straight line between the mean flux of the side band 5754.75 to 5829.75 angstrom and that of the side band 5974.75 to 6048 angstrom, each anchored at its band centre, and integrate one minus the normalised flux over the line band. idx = 4.5 angstrom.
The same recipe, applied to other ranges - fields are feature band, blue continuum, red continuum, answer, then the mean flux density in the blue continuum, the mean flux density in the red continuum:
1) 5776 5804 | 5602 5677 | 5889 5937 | -1.58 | 14.4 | 13.6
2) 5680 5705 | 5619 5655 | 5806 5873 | 0.20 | 14.2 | 15.2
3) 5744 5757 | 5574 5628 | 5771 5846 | 0.18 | 14.2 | 15.1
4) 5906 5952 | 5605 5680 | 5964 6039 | 0.33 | 14.4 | 14.6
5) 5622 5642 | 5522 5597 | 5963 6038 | 0.47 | 14.5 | 14.6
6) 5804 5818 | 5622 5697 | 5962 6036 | -0.59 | 14.4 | 14.6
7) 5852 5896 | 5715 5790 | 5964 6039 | 3.41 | 14.9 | 14.6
